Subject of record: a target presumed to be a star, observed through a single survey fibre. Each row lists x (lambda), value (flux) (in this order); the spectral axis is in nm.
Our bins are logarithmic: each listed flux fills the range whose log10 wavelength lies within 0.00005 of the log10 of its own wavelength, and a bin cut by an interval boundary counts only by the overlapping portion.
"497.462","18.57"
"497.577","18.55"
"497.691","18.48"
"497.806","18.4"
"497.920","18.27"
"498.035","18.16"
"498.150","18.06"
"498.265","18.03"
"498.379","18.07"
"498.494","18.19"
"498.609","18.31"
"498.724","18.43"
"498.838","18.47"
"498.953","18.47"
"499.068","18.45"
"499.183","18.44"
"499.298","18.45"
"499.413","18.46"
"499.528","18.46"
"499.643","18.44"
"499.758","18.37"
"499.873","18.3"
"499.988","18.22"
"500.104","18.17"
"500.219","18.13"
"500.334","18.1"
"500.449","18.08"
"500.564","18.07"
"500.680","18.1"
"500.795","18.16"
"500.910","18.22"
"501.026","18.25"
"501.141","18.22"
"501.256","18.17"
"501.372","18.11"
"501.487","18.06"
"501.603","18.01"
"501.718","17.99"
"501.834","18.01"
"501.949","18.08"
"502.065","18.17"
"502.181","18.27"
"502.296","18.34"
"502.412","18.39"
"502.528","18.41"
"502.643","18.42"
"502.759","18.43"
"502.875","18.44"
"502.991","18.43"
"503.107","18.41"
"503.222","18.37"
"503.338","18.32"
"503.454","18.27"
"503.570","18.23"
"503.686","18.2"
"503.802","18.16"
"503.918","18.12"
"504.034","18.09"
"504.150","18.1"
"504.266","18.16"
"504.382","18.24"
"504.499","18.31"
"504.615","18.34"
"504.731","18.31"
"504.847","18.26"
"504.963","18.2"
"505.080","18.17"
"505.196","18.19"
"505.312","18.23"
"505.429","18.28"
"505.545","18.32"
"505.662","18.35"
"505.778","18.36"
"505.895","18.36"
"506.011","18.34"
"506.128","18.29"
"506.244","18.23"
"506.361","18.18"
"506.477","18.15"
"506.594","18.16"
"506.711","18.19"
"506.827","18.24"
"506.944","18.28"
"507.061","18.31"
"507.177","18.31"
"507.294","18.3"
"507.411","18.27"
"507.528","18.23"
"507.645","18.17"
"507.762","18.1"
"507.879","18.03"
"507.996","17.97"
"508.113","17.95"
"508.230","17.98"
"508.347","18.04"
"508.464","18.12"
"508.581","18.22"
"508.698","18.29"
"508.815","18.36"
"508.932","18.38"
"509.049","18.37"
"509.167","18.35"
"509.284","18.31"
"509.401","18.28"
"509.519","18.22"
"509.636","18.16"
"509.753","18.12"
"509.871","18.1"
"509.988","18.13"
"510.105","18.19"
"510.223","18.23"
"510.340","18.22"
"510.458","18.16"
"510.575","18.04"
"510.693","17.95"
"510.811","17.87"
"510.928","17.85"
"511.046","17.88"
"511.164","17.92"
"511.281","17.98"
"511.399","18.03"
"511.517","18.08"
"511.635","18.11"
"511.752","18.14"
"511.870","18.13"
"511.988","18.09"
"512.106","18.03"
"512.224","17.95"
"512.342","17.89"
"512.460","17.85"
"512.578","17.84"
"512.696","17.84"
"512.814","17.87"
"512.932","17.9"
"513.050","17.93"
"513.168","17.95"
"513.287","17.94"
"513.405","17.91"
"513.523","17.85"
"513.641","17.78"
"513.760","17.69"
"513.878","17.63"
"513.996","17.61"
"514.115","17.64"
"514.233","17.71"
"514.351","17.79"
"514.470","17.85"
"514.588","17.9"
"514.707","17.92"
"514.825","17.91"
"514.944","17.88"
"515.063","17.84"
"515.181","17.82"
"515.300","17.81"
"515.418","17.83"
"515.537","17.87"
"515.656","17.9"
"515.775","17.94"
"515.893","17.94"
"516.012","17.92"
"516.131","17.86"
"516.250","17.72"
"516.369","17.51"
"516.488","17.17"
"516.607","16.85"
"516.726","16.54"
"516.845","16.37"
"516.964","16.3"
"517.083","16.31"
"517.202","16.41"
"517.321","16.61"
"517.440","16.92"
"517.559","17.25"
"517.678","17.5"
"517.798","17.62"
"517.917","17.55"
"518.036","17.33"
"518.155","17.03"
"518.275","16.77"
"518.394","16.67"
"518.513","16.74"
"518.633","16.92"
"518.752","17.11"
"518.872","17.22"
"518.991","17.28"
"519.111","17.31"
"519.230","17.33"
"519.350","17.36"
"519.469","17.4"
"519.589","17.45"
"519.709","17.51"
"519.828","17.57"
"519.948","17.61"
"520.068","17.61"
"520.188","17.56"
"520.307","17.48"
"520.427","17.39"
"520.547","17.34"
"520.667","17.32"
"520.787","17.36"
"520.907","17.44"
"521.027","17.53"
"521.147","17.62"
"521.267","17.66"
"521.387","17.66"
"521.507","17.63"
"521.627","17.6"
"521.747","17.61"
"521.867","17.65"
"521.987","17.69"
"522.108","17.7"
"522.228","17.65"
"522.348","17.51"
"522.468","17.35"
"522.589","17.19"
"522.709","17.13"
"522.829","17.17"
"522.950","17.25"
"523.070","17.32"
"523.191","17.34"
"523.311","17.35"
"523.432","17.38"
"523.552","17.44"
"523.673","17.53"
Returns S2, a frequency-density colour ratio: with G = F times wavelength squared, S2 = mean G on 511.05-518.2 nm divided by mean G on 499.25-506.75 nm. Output 1.0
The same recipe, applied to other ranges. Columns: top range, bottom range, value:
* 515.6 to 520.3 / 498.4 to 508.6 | 1.00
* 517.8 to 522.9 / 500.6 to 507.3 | 1.02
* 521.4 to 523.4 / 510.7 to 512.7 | 1.01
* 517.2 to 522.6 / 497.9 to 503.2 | 1.03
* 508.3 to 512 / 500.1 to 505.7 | 1.02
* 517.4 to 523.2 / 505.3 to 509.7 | 1.00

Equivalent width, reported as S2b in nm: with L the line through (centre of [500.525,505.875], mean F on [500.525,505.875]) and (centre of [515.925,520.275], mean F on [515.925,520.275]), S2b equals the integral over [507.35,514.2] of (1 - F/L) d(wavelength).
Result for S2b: -0.13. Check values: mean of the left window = 18.2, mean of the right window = 17.2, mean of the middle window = 18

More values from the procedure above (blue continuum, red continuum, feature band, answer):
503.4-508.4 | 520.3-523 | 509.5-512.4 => -0.014 nm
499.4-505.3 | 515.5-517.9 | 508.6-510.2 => -0.046 nm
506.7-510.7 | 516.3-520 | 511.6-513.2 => -0.018 nm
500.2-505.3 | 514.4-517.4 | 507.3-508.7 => -0.016 nm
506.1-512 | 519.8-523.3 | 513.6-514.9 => 0.008 nm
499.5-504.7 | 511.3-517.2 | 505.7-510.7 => -0.067 nm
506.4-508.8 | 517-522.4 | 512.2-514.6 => -0.007 nm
